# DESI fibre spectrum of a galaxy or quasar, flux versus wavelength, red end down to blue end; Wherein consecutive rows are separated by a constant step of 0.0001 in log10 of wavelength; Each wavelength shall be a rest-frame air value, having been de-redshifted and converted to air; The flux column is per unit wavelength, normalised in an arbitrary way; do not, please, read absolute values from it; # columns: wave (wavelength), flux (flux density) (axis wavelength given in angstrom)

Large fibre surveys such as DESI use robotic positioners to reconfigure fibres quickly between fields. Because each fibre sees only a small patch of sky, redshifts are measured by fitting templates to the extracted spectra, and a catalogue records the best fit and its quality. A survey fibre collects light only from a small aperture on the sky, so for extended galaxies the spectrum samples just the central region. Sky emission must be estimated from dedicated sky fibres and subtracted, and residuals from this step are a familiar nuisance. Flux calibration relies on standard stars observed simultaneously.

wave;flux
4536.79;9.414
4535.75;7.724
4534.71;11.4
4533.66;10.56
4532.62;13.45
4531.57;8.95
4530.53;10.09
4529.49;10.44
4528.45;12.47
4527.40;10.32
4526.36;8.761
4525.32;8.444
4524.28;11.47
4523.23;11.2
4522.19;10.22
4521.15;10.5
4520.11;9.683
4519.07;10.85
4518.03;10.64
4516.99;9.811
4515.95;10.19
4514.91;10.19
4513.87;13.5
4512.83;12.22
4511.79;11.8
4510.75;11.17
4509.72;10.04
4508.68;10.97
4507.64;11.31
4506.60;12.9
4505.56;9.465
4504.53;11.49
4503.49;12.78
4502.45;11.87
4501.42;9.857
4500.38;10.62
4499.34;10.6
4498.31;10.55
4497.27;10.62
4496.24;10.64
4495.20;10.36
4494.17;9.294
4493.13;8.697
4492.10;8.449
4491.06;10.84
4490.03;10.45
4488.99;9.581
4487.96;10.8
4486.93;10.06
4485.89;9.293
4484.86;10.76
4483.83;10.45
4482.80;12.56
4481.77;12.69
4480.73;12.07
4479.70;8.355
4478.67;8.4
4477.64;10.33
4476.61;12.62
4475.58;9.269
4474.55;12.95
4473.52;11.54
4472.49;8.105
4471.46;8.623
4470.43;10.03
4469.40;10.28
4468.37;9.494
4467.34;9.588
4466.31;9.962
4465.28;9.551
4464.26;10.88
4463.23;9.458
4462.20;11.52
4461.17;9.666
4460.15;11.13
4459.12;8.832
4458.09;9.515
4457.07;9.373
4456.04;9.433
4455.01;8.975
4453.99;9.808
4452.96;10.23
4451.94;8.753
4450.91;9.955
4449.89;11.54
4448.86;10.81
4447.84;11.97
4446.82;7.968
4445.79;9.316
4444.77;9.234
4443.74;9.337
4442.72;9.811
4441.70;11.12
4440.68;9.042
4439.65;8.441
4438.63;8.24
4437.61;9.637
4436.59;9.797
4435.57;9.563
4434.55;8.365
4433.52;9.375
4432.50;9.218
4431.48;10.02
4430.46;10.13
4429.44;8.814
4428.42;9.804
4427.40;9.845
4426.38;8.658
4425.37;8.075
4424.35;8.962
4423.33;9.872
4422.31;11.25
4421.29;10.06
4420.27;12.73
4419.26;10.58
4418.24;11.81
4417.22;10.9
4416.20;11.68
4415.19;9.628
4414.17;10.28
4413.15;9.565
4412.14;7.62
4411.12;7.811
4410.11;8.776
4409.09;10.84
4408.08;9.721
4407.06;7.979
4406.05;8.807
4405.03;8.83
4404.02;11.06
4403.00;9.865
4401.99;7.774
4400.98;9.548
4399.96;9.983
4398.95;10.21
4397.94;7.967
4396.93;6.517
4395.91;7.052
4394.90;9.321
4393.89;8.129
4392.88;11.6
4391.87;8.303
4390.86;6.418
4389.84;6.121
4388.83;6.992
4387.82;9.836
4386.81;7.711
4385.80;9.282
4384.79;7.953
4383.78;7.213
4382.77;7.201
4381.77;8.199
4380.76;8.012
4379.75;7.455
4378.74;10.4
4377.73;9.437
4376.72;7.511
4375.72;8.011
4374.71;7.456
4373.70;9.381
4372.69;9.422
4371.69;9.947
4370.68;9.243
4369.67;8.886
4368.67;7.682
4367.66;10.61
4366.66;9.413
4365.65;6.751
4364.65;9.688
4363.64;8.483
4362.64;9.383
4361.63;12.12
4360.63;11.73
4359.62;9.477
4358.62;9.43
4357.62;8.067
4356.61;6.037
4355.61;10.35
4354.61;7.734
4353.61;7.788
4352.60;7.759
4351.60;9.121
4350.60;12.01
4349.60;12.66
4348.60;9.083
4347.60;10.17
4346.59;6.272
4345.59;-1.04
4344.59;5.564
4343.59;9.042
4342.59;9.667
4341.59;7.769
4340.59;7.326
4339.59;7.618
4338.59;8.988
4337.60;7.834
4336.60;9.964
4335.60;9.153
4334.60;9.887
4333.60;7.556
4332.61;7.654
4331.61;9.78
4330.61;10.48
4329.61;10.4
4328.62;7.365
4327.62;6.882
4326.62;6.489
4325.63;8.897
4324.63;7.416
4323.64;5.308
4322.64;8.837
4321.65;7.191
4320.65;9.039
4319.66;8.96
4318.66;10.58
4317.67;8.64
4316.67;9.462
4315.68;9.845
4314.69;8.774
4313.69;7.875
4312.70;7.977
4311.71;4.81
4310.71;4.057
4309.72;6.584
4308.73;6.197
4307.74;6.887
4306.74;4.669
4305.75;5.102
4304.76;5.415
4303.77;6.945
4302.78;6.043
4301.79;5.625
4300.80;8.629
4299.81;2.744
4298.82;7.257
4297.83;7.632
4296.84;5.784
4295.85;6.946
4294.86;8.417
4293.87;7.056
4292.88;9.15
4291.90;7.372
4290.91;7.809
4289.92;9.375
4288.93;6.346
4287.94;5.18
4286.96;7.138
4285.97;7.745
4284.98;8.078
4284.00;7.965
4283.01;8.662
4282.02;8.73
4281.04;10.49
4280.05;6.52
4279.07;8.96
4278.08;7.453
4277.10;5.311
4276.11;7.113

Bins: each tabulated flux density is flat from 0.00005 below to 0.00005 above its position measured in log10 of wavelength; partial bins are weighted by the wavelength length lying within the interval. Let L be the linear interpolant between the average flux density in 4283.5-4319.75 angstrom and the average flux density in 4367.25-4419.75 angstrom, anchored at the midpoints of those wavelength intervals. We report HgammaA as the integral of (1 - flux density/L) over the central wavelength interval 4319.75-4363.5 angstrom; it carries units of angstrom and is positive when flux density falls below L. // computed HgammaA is -3.14 angstrom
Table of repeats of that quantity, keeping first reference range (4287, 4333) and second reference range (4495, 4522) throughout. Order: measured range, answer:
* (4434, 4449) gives 0.4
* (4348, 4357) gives -1.2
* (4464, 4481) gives 0.4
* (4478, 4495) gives 0.6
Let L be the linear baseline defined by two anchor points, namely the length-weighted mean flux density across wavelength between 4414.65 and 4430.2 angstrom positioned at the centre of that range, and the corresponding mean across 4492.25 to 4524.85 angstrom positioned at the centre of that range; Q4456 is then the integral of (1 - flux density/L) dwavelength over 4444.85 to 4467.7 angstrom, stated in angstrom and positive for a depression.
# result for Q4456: 1.1 angstrom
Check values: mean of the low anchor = 10.2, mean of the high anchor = 10.8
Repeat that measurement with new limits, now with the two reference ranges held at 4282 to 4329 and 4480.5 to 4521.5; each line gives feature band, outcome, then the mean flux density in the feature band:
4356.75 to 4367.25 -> -1.4 angstrom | 9.35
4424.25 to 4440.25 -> 0.6 angstrom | 9.19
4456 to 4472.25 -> 0.5 angstrom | 9.81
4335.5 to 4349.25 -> 0.4 angstrom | 7.68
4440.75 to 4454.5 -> -0.2 angstrom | 9.96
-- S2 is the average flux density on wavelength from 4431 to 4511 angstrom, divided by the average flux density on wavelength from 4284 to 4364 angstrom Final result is 1.29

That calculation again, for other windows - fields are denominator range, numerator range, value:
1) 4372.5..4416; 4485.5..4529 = 1.23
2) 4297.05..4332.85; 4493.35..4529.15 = 1.46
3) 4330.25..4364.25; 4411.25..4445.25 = 1.12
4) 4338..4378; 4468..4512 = 1.22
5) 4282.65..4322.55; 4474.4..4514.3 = 1.48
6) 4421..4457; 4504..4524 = 1.14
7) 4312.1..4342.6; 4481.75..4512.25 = 1.26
